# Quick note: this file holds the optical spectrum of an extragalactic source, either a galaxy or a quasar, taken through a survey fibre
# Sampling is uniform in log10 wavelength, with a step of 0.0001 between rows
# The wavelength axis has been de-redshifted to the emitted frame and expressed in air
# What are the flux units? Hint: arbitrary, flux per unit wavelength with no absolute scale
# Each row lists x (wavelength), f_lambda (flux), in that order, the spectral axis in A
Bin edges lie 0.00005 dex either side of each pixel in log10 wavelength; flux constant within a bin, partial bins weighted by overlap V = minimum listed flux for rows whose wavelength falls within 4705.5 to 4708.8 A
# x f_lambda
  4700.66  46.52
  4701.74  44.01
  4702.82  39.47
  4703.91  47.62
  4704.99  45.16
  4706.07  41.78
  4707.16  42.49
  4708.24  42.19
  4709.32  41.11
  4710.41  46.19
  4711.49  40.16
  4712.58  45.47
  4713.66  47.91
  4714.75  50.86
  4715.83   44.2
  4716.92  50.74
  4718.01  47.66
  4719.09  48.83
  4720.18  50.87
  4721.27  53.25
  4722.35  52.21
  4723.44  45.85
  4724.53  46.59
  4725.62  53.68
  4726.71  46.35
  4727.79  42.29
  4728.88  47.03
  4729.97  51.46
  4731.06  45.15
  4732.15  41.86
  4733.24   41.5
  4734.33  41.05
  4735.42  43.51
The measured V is 41.78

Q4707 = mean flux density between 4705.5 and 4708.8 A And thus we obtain 42.2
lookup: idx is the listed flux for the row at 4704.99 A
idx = 45.16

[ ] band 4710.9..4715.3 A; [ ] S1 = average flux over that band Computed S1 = 46.2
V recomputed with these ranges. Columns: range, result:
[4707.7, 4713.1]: 40.16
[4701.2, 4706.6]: 39.47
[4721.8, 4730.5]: 42.29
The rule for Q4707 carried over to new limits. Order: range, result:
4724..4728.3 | 47.3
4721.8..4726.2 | 49.6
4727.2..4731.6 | 46.5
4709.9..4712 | 43.3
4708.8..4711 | 43.6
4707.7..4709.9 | 41.7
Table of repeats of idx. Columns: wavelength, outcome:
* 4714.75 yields 50.86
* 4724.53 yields 46.59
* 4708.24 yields 42.19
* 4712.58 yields 45.47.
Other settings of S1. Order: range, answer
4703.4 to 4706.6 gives 44.9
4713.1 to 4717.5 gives 48.4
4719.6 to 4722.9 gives 52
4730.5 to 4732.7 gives 43.5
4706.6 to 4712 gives 42.4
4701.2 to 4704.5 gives 43.7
